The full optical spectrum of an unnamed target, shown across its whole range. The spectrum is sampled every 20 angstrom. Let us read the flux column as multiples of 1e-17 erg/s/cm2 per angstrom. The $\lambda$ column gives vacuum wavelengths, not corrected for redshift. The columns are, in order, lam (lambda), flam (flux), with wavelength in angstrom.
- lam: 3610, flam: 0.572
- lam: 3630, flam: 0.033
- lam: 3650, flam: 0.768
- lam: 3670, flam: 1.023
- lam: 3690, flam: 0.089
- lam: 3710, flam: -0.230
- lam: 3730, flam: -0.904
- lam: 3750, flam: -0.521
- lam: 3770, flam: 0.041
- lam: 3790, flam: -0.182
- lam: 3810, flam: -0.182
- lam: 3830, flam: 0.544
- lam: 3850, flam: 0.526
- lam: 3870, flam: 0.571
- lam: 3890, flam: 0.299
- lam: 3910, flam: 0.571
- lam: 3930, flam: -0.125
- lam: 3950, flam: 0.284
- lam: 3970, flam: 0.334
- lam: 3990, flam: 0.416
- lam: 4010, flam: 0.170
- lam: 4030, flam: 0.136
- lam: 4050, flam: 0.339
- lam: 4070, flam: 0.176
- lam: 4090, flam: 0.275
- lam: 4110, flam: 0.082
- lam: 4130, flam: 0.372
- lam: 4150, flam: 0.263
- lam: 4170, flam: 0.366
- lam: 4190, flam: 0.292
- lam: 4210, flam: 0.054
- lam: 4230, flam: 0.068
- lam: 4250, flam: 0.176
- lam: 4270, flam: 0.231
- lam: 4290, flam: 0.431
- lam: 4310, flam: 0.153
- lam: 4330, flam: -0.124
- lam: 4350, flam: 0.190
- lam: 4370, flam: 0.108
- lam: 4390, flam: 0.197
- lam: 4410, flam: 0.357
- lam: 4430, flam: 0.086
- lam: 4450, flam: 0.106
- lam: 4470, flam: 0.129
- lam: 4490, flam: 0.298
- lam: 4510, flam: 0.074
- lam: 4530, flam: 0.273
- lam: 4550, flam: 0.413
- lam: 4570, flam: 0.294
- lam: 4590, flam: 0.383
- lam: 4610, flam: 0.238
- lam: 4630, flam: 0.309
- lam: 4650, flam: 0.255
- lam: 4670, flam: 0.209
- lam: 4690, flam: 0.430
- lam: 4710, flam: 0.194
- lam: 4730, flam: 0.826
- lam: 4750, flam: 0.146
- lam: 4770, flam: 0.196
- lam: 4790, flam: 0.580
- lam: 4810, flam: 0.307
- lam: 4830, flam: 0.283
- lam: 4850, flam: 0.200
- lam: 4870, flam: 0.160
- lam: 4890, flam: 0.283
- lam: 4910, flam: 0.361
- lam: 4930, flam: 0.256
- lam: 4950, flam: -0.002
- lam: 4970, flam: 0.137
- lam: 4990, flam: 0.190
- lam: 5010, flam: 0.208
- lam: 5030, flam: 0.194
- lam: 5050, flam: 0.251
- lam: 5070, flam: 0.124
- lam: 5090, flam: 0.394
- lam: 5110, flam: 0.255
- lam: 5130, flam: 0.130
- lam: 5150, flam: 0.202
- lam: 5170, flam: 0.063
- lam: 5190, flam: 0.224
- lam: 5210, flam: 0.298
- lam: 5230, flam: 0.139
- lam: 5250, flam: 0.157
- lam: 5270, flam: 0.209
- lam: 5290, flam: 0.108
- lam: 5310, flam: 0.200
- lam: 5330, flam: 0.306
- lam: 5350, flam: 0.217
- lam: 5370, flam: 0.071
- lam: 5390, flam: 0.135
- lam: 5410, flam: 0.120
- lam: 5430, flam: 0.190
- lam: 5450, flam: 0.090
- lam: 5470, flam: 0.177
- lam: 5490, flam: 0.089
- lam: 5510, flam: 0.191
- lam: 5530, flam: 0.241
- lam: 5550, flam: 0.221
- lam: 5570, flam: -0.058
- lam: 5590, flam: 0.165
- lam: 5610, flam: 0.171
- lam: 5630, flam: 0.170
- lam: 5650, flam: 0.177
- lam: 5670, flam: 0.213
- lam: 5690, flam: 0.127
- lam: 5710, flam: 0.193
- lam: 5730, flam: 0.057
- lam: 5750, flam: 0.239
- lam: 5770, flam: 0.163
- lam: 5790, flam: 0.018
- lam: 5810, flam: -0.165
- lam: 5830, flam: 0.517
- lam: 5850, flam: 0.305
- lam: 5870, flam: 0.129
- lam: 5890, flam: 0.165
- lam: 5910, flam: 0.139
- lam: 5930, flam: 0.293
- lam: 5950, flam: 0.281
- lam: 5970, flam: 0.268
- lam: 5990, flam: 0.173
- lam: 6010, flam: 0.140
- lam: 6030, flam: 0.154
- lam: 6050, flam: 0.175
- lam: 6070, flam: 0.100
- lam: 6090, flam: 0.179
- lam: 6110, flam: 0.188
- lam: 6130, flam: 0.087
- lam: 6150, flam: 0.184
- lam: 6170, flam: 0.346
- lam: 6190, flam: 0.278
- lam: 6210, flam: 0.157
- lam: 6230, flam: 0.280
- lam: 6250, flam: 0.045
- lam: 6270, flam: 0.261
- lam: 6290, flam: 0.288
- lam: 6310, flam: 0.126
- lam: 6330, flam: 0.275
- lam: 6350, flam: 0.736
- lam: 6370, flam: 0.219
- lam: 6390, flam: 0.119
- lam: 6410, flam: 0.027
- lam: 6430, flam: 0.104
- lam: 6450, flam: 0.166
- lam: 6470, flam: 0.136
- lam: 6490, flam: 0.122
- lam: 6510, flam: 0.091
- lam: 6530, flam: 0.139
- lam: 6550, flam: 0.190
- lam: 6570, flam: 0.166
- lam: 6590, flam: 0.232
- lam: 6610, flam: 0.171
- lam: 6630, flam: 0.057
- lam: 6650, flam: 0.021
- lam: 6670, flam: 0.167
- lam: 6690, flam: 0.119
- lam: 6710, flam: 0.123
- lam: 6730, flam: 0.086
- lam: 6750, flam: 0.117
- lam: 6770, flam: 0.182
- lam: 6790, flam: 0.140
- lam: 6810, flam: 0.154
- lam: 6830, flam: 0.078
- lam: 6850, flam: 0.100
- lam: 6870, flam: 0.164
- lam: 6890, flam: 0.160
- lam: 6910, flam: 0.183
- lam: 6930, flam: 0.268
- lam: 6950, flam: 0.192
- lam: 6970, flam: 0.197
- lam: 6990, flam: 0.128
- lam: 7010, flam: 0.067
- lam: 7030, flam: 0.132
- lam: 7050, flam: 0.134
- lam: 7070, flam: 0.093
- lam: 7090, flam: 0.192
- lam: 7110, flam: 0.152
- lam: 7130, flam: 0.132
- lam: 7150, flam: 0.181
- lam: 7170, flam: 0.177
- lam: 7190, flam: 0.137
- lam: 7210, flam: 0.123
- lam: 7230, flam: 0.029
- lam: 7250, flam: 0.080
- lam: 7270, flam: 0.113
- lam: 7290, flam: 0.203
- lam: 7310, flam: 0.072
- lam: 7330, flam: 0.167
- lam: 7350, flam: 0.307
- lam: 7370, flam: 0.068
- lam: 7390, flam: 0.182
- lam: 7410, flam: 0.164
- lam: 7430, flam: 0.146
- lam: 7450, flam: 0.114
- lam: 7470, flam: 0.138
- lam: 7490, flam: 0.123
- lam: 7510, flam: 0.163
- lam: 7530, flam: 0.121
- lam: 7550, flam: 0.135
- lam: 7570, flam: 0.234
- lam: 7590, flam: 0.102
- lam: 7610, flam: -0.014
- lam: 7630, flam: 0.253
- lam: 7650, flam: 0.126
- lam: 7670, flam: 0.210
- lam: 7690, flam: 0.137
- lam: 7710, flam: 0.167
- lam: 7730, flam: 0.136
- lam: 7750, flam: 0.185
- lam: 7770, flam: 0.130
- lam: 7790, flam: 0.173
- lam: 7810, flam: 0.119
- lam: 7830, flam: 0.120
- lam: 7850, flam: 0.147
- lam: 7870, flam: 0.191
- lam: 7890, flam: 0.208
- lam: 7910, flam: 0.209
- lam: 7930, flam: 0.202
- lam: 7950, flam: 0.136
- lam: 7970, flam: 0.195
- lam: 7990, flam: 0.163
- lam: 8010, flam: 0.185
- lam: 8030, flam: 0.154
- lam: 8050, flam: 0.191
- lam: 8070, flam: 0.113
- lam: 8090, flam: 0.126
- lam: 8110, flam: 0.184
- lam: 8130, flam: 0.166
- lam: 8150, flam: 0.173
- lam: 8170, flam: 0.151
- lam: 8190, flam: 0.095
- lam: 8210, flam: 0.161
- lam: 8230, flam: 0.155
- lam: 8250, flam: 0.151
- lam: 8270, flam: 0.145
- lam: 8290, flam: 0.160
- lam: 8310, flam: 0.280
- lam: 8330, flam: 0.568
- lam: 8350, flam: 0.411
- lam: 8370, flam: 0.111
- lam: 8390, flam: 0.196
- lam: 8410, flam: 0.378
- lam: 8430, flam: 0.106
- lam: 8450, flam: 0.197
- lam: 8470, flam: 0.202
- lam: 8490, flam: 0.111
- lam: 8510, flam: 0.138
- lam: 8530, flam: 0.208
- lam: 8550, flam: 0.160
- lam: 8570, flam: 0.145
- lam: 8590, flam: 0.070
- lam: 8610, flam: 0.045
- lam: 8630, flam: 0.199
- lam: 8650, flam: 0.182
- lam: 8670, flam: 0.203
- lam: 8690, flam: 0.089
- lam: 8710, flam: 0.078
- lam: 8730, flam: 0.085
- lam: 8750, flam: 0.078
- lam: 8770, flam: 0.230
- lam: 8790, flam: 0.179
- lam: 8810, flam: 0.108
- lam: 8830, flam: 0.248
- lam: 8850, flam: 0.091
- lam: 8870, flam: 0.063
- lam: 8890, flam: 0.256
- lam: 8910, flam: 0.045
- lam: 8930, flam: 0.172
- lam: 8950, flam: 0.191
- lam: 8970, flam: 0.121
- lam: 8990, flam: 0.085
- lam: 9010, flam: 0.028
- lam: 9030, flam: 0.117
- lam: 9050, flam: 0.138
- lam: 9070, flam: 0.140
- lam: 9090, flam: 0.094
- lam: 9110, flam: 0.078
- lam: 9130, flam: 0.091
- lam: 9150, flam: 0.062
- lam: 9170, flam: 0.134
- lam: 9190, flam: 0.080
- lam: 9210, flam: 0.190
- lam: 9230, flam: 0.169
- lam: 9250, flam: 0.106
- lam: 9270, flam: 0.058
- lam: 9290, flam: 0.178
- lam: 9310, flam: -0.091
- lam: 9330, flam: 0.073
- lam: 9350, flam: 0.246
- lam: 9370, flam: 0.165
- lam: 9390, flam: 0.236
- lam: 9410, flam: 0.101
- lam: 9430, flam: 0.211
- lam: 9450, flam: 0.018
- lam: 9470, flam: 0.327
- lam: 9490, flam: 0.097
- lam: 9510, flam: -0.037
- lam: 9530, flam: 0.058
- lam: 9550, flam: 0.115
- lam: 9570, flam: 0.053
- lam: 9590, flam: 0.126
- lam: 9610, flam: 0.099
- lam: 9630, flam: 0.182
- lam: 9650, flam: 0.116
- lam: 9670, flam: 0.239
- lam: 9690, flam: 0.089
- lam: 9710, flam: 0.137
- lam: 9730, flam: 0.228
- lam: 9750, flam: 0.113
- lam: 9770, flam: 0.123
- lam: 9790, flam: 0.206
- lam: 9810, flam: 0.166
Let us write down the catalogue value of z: 0.27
